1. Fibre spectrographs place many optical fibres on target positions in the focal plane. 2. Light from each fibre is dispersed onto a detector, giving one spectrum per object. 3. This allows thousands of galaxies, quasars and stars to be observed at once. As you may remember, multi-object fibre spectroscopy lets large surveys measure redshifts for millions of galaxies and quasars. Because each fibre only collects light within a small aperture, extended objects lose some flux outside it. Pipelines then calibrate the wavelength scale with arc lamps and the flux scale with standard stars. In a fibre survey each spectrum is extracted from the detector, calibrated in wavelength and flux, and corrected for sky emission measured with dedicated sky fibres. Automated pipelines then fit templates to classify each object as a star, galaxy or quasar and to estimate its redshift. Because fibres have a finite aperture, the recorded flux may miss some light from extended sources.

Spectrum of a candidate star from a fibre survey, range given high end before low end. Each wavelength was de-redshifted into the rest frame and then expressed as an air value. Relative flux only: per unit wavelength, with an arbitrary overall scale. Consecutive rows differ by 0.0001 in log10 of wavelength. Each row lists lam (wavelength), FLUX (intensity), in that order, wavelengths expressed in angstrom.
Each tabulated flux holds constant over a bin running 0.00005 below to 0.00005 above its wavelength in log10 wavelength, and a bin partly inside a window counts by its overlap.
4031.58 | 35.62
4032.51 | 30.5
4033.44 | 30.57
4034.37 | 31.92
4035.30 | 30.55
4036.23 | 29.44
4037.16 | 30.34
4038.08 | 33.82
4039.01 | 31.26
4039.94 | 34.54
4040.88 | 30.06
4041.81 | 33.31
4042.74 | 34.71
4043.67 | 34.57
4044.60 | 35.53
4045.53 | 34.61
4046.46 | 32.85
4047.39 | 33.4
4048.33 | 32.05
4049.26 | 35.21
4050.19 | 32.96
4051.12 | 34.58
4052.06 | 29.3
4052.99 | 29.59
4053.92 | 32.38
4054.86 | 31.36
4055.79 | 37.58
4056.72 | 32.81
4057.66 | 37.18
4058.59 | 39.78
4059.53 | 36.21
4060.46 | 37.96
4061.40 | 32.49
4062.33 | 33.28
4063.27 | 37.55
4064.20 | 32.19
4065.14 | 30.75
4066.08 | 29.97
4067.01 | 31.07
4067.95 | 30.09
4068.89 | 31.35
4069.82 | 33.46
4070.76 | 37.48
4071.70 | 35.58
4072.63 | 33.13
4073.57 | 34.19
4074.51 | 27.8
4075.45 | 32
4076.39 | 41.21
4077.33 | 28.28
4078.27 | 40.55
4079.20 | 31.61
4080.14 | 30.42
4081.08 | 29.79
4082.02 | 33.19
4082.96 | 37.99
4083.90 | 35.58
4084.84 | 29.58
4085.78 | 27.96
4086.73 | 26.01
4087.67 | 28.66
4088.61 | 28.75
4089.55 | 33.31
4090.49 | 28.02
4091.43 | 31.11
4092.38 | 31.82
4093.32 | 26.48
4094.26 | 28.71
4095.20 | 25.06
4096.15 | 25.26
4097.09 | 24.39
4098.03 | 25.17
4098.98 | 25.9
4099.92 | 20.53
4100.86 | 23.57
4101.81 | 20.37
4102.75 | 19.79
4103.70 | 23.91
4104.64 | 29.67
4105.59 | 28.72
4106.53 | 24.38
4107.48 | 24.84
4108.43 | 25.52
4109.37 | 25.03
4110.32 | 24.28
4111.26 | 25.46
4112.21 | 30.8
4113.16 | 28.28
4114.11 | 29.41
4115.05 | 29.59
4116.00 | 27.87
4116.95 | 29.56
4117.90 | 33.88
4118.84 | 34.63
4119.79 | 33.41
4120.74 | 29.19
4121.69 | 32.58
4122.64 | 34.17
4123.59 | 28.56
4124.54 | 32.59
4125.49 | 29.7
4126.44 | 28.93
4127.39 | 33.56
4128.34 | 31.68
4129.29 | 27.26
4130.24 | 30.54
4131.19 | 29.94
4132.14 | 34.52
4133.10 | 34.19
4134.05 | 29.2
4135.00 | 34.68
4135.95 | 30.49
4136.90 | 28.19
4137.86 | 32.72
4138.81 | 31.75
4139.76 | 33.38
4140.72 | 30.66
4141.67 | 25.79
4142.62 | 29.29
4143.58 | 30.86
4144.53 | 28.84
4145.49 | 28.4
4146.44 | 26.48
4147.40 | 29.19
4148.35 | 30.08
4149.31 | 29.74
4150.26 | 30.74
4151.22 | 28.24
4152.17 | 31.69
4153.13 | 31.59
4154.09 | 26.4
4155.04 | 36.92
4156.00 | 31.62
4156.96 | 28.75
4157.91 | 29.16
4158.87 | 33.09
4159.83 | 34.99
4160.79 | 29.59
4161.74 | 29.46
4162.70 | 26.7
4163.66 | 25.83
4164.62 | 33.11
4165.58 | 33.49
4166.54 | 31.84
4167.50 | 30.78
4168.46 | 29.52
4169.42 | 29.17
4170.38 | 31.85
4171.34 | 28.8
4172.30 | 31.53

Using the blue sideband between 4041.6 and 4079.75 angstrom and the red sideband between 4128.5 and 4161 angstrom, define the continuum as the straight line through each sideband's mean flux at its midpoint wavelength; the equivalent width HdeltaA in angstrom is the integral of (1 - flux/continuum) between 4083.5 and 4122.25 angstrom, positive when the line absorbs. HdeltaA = 5.3 angstrom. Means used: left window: 33.7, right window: 30.6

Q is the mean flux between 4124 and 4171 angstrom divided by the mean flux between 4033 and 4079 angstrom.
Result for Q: 0.92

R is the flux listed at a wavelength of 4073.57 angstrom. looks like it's 34.19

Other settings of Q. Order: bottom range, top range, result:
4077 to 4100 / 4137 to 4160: 1.03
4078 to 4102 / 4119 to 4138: 1.09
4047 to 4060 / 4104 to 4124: 0.86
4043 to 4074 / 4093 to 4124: 0.81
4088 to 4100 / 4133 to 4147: 1.10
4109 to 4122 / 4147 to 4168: 1.03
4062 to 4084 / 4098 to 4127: 0.84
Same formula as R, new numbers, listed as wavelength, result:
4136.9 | 28.19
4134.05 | 29.2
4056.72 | 32.81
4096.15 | 25.26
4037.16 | 30.34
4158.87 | 33.09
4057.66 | 37.18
